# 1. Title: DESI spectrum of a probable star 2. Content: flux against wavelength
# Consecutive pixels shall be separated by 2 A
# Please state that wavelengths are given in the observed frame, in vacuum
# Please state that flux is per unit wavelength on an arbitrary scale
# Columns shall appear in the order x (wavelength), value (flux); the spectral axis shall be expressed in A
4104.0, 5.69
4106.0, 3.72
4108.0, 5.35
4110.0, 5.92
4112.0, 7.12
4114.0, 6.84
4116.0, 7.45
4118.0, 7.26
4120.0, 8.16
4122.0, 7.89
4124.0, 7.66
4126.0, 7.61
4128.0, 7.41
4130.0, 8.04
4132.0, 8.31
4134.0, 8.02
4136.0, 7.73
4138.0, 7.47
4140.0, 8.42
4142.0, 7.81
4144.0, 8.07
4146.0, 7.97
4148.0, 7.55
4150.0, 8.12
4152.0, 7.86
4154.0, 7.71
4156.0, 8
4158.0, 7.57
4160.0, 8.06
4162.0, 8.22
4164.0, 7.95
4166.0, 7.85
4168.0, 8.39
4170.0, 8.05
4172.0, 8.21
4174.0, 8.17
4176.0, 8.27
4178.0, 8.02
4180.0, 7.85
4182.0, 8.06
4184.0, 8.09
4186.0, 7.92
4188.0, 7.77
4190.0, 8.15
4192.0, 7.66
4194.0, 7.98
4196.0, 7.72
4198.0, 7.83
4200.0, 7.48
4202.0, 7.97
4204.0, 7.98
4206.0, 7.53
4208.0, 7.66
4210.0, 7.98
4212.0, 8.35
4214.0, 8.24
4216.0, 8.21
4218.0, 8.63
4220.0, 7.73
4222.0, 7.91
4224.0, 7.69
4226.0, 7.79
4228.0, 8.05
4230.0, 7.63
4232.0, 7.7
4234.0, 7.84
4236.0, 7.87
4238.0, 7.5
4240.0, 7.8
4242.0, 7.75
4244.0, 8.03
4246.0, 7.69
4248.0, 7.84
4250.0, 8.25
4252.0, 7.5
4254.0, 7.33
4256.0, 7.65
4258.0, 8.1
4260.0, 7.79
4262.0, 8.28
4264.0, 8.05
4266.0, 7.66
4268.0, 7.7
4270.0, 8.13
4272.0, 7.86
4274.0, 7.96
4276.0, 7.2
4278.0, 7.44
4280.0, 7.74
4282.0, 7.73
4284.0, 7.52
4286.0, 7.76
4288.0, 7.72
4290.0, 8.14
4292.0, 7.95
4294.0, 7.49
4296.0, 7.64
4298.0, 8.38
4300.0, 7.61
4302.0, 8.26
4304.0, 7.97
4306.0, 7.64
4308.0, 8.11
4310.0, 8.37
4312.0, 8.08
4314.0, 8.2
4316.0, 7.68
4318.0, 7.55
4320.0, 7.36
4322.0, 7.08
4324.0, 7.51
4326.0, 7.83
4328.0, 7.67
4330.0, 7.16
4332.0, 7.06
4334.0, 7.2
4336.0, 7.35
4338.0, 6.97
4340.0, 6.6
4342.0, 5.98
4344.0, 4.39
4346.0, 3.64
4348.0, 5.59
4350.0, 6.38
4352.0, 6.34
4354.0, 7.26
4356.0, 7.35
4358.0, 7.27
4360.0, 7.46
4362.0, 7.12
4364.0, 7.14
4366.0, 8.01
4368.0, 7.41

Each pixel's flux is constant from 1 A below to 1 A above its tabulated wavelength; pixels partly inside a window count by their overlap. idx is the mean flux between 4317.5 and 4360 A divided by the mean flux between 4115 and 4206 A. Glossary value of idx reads 0.85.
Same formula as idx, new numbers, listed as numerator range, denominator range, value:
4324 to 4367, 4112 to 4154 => 0.87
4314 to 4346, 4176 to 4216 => 0.88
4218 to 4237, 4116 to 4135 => 1.01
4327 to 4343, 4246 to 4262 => 0.90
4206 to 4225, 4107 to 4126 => 1.13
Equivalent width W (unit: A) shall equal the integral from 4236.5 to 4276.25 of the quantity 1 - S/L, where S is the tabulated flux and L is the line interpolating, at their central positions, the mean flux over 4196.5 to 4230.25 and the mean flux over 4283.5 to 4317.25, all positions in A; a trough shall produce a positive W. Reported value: 0.5 A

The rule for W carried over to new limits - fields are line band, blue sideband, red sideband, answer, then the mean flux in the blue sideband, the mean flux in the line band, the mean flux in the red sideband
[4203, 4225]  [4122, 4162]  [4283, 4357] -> -1.05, 7.87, 7.99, 7.26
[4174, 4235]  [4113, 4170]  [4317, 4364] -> -3.40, 7.84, 7.93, 6.8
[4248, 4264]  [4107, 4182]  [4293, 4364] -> -0.97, 7.74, 7.86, 7.19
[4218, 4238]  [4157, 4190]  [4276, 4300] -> 0.17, 8.03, 7.83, 7.74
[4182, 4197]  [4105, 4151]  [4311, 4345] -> -1.22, 7.39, 7.91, 7.16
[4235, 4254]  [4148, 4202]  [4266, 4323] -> 0.20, 7.95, 7.78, 7.79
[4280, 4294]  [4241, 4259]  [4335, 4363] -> -0.97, 7.79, 7.78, 6.41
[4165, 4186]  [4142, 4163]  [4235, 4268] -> -0.54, 7.91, 8.09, 7.81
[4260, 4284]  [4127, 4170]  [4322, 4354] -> -2.56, 7.93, 7.78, 6.55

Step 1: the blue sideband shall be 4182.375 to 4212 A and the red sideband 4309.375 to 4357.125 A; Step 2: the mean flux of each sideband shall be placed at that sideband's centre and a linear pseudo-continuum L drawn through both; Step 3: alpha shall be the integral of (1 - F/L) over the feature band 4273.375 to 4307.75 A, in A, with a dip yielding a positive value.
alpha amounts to -2.7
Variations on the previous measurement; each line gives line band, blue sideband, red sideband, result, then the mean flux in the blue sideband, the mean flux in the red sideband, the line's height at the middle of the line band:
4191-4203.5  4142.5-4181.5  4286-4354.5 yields 0.1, 7.99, 7.25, 7.83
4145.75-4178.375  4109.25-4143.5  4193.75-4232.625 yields -1.1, 7.61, 7.9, 7.73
